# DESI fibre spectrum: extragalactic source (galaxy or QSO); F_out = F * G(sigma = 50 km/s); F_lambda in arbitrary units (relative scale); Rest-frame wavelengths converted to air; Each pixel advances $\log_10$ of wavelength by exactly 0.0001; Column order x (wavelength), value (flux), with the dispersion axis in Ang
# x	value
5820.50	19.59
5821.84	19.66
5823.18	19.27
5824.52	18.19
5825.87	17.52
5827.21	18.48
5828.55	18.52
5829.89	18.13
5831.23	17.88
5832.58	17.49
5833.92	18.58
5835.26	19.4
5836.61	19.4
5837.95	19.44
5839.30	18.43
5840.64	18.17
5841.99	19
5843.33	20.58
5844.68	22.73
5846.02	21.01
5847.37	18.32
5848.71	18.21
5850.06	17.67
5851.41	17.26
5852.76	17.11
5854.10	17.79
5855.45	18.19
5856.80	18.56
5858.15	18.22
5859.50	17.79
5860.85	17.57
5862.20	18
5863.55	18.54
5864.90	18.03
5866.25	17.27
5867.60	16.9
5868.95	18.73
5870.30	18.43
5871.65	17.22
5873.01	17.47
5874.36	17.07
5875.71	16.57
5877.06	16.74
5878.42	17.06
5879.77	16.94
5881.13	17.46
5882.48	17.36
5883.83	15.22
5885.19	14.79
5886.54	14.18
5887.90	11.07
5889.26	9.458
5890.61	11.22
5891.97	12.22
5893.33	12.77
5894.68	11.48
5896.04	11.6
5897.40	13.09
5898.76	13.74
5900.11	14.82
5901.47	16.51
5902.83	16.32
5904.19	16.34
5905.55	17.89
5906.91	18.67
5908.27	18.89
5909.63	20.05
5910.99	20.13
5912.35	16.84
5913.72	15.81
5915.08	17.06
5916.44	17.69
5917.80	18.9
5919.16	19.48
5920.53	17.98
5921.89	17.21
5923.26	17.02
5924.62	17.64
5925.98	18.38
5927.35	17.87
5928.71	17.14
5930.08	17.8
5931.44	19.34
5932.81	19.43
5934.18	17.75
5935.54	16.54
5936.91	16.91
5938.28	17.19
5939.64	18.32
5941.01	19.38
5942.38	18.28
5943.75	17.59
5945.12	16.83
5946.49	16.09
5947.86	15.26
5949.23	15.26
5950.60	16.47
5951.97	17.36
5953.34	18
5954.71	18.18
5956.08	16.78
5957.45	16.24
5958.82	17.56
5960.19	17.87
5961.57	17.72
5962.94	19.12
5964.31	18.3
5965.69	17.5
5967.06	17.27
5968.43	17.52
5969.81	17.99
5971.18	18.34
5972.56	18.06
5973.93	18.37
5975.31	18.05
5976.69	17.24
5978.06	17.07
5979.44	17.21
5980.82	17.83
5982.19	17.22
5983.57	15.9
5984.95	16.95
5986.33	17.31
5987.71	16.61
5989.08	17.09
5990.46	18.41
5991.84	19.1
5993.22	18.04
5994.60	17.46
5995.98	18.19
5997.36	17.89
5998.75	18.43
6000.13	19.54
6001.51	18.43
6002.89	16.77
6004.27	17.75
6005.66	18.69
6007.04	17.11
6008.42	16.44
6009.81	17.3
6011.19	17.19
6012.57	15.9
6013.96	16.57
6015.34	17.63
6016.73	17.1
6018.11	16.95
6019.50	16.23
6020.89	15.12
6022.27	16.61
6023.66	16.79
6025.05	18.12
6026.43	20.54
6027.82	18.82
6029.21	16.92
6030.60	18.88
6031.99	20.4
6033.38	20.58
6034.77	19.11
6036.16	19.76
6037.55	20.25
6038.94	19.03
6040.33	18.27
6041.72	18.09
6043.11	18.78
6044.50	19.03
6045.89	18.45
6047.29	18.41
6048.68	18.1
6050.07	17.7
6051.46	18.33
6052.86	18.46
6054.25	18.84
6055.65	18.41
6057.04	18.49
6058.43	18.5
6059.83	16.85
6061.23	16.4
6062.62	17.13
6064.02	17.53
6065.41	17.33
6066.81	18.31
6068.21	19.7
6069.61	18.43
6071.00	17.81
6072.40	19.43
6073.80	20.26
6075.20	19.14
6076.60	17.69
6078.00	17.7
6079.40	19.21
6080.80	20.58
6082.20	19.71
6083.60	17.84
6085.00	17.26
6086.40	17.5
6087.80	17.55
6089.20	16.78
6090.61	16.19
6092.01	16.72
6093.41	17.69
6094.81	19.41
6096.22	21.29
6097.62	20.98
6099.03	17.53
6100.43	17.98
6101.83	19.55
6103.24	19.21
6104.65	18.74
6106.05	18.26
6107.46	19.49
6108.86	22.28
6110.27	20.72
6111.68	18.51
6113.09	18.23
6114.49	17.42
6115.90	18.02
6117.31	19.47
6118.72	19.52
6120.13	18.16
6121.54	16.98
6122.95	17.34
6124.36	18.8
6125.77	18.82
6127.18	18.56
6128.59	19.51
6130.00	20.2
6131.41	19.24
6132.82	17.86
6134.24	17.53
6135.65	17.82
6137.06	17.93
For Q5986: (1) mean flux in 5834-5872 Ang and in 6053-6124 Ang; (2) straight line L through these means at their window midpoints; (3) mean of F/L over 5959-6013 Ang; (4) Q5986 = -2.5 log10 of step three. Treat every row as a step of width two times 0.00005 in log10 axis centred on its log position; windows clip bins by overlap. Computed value 0.049 mag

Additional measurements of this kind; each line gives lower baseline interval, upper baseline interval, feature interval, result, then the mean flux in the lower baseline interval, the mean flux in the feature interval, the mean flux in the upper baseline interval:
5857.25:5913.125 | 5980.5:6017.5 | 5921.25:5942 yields -0.07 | 16.1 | 17.9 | 17.5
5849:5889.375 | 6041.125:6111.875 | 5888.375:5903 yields 0.31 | 16.9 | 12.9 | 18.5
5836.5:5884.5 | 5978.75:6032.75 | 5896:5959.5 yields 0.03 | 18.1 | 17.3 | 17.6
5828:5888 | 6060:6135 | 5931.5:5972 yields 0.04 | 17.8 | 17.5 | 18.5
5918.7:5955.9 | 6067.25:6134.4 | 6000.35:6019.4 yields 0.05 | 17.6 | 17.2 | 18.7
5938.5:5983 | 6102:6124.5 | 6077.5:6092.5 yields 0.04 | 17.5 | 17.9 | 18.8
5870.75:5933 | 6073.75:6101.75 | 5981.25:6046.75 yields -0.02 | 16.3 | 17.9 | 18.4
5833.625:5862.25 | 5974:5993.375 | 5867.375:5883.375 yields 0.07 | 18.7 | 17.3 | 17.4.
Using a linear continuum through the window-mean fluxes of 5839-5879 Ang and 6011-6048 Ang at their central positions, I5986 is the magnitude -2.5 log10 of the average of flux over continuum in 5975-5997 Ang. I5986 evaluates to 0.04 mag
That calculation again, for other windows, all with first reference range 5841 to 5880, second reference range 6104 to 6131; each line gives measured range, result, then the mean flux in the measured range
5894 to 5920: 0.103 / 16.6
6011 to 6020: 0.111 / 16.8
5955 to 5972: 0.044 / 17.7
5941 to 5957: 0.084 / 17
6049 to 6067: 0.051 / 17.9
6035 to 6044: -0.022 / 19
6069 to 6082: -0.010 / 19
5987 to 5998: 0.039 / 17.9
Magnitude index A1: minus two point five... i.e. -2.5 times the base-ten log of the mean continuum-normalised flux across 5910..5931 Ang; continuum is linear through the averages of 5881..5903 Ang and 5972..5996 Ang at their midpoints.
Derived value -0.20 mag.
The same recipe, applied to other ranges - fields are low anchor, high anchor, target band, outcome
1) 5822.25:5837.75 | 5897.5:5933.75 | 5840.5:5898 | 0.09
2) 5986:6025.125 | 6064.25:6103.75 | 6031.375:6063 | -0.04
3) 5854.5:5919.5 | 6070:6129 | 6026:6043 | -0.07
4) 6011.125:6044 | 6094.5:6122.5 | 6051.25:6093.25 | 0.03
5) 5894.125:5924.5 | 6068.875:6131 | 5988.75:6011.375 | -0.01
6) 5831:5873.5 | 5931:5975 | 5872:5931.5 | 0.12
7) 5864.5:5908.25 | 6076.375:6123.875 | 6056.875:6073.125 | 0.01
